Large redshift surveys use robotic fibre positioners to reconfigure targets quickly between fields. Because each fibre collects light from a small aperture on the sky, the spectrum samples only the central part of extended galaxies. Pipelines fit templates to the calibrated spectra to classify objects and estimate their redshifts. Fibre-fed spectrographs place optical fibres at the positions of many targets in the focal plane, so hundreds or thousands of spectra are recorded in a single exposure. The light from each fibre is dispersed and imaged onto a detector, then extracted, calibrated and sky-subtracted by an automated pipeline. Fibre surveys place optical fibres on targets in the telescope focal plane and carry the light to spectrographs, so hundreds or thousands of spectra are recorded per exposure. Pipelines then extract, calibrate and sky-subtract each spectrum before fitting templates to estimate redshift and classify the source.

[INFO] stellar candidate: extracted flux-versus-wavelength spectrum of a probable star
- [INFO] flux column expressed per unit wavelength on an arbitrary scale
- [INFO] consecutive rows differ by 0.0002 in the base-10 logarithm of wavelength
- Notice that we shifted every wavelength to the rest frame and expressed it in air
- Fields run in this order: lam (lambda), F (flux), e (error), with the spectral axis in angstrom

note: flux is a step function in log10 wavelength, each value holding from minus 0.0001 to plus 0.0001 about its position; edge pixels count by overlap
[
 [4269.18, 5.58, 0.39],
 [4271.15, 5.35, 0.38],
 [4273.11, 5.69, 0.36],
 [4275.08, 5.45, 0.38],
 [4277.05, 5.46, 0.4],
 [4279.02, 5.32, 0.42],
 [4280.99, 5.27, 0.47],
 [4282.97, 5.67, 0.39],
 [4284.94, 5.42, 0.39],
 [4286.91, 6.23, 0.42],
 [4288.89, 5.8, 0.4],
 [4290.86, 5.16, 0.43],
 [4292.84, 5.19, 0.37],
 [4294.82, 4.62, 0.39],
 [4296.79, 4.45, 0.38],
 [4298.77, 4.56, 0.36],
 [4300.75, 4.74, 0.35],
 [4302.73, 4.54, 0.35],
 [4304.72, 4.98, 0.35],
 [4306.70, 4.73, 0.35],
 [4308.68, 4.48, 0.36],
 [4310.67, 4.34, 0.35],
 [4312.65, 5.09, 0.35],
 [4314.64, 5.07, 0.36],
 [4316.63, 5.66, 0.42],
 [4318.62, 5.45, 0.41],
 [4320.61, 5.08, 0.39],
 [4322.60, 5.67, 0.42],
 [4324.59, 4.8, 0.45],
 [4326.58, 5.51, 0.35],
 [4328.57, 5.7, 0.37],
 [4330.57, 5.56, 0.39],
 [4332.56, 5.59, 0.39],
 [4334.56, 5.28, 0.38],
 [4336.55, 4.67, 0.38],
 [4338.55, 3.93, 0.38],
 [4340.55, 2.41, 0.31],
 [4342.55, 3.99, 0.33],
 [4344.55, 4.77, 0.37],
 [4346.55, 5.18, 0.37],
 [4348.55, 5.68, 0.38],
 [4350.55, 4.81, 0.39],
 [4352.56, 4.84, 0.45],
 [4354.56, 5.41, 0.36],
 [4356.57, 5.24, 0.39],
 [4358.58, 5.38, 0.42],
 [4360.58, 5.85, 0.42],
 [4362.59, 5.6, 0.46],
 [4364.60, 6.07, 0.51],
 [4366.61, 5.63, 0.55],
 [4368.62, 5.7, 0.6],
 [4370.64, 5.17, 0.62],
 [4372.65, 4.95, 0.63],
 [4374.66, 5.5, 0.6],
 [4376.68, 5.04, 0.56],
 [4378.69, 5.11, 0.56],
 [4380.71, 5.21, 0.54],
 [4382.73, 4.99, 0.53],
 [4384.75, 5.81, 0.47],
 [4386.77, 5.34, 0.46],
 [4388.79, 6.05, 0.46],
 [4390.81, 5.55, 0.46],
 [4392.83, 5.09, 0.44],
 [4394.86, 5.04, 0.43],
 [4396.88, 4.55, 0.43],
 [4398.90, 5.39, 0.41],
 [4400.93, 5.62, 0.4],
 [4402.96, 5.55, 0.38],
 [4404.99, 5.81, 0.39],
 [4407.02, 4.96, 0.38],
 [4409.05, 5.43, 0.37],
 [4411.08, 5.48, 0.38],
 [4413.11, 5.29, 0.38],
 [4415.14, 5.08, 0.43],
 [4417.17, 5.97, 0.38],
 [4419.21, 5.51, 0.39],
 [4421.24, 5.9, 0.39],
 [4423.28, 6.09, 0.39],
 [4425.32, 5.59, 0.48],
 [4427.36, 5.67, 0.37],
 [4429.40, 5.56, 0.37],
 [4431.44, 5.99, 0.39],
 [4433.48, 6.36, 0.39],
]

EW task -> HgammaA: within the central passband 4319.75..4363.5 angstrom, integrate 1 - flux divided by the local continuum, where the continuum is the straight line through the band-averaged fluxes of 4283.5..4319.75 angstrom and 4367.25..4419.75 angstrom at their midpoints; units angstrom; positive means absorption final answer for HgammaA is 1.12 angstrom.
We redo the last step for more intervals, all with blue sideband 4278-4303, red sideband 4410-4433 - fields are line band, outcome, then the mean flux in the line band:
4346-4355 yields 0.4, 5.17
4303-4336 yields 0.7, 5.17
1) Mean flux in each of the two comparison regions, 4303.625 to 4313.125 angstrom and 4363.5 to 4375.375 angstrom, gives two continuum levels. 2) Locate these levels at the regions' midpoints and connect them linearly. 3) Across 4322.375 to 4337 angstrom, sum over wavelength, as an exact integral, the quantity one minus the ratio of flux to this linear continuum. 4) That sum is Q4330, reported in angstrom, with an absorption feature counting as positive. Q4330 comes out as -1.1 angstrom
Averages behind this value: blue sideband 4.7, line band 5.36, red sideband 5.5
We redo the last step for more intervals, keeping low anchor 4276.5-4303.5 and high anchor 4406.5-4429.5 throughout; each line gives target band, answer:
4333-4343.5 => 2.3 angstrom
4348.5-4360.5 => 0.3 angstrom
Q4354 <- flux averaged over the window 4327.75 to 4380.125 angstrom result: 5.12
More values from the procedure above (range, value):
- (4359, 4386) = 5.43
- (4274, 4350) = 5.04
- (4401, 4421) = 5.48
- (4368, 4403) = 5.3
